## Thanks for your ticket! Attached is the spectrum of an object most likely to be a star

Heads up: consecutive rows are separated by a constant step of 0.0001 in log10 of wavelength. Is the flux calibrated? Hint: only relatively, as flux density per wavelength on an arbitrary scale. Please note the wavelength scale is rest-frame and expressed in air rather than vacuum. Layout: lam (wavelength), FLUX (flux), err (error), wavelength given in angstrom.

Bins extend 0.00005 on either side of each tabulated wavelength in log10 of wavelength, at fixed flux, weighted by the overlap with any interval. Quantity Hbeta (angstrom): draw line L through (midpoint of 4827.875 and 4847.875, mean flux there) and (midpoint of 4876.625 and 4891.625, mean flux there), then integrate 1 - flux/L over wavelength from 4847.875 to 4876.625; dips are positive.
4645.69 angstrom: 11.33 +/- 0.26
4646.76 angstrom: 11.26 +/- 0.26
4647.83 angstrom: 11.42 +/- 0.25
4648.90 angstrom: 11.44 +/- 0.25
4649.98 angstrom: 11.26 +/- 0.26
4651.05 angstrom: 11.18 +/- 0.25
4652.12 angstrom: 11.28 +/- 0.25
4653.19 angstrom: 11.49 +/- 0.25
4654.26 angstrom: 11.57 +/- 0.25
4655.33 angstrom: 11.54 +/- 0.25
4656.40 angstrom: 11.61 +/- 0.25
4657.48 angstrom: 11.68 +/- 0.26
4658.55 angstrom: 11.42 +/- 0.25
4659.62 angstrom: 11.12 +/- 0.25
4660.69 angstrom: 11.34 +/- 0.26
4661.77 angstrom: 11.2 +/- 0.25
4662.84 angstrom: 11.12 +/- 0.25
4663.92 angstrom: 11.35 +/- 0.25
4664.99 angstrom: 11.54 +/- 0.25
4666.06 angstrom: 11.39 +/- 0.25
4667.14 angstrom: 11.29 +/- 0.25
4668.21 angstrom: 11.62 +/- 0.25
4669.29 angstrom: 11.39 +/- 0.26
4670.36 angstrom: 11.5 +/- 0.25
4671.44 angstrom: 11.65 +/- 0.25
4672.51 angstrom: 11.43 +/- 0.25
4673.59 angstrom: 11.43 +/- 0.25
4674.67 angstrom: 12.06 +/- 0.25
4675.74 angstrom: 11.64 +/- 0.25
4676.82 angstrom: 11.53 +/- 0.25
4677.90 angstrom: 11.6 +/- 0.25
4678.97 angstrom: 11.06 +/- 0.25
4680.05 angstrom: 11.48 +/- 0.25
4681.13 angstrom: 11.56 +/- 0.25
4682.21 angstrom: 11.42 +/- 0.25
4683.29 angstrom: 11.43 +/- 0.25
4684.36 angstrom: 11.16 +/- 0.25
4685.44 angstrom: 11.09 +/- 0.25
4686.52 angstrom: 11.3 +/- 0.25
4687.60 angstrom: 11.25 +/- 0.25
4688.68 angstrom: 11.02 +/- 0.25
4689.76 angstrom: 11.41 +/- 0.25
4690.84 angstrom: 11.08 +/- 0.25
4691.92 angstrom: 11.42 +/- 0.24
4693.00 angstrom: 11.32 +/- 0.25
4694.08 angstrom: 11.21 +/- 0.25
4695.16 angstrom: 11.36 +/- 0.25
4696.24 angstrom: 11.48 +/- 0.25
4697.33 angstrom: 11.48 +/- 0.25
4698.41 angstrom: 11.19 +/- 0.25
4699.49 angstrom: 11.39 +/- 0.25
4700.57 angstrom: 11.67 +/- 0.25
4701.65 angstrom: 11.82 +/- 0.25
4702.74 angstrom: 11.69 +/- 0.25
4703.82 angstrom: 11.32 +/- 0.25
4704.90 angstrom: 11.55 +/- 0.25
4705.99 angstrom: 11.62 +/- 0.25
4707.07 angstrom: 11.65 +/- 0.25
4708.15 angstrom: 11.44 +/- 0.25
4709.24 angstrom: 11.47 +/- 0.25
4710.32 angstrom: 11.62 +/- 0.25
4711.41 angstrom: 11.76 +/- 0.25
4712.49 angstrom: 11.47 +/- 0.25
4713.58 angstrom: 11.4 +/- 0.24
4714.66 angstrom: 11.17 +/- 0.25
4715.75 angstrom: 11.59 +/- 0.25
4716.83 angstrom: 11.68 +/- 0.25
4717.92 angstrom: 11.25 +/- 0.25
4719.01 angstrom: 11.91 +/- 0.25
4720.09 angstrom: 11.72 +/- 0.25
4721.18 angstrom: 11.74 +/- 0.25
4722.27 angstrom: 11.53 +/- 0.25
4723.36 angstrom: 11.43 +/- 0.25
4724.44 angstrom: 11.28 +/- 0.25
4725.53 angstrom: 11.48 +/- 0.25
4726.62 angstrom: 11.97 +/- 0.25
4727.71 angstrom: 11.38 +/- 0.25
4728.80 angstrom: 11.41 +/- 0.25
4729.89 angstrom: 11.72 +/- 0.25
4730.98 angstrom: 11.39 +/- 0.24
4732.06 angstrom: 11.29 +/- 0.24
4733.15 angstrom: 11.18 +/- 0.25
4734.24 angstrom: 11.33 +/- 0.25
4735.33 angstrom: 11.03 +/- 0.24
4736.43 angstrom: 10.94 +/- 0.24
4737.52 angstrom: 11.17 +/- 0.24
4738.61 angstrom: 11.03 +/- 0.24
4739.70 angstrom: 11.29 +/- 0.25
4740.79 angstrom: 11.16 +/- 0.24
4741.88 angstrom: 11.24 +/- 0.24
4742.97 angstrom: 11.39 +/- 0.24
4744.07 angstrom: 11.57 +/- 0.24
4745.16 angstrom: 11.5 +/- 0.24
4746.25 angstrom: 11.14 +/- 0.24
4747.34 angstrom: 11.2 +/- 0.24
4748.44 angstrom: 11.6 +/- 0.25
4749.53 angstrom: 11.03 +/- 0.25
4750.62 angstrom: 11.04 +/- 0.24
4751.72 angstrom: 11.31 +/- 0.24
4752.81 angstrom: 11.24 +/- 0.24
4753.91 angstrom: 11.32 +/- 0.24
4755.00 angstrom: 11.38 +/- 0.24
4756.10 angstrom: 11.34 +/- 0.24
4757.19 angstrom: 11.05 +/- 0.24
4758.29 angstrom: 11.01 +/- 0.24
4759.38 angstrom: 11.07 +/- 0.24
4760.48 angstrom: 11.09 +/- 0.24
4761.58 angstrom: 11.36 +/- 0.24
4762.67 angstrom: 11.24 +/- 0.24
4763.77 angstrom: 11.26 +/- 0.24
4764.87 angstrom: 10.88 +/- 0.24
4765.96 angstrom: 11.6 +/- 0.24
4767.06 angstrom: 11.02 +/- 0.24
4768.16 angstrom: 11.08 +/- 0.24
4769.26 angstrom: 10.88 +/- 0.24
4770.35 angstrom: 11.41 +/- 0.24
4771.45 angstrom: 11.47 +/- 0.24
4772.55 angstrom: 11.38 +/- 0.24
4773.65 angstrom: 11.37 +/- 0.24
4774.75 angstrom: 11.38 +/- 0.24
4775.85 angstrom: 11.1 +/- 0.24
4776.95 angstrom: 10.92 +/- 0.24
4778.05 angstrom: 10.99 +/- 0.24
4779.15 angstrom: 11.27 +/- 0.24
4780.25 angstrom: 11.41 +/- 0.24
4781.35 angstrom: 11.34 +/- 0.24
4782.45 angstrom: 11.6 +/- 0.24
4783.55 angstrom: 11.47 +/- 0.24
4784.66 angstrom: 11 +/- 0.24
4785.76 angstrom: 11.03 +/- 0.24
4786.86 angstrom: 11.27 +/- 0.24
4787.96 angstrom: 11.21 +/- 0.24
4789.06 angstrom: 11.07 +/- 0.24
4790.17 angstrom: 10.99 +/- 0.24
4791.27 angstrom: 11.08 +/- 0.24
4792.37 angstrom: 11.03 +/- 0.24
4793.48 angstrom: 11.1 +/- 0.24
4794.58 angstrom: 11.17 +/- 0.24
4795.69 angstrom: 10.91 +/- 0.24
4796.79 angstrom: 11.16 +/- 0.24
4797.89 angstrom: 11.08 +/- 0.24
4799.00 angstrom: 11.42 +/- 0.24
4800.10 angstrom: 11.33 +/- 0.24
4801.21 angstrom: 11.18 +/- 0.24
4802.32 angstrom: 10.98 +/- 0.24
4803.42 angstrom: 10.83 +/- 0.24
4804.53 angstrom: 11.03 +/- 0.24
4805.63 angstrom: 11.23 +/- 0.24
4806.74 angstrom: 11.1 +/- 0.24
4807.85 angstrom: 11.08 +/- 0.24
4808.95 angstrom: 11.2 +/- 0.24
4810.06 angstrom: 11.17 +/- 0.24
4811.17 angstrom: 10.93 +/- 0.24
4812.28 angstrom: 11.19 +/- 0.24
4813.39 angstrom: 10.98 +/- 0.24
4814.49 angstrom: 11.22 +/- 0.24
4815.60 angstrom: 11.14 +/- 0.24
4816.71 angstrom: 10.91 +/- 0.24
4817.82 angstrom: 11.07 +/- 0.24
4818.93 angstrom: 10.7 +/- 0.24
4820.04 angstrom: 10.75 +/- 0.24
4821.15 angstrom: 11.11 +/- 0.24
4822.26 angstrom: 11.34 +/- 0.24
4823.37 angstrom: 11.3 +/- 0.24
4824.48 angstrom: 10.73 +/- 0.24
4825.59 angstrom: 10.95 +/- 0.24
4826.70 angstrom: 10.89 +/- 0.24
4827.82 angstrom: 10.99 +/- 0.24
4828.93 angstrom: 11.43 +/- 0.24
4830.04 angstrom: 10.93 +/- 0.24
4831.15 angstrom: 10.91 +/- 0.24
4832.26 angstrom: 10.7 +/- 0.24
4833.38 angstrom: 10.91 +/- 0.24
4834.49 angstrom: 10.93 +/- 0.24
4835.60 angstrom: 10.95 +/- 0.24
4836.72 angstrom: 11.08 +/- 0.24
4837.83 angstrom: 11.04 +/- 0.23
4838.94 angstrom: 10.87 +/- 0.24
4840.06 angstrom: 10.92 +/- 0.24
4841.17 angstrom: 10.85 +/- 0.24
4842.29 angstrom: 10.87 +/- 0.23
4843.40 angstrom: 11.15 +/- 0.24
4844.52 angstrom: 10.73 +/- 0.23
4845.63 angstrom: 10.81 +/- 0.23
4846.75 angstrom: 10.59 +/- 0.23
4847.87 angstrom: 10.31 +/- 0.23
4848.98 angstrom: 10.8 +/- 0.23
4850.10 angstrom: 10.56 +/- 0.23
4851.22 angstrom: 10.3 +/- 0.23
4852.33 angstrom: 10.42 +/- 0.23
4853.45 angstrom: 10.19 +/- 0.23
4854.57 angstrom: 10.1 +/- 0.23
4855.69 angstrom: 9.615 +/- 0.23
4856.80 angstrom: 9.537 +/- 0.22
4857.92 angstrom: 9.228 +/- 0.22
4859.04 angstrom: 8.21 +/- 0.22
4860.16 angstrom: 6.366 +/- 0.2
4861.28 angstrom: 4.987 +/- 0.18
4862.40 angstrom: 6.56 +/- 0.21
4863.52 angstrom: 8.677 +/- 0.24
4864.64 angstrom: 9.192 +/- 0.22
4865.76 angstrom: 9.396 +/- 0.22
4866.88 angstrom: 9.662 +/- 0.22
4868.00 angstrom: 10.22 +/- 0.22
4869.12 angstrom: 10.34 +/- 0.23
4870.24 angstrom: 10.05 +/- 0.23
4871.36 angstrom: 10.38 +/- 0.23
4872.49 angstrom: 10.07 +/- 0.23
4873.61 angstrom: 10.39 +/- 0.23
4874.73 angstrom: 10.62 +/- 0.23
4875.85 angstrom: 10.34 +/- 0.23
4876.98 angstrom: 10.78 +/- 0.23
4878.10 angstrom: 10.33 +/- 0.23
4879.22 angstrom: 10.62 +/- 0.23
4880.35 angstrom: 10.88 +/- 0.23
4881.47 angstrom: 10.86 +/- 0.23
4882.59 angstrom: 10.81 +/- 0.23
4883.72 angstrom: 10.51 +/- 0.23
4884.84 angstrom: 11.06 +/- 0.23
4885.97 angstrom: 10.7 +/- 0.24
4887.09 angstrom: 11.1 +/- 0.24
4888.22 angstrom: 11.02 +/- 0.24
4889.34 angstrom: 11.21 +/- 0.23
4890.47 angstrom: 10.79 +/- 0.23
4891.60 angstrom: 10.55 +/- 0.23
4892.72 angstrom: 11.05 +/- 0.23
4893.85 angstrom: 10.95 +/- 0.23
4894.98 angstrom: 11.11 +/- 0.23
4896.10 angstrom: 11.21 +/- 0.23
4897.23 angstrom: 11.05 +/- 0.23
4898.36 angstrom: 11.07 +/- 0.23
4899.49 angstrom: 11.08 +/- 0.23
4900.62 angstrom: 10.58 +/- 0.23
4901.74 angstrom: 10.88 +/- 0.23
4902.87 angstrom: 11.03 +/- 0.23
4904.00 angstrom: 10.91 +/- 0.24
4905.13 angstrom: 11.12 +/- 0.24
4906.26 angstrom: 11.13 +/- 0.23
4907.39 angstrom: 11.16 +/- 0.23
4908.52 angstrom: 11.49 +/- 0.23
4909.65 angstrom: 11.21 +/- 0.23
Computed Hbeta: 3.7 angstrom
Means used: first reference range 10.9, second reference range 10.8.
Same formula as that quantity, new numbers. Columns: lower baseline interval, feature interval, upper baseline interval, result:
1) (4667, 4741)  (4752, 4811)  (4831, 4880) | -2.6 angstrom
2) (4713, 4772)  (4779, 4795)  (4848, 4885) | -0.7 angstrom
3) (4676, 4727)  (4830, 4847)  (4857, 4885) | -1.6 angstrom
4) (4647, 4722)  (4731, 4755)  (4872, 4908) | 0.1 angstrom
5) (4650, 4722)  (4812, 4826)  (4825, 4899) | -0.5 angstrom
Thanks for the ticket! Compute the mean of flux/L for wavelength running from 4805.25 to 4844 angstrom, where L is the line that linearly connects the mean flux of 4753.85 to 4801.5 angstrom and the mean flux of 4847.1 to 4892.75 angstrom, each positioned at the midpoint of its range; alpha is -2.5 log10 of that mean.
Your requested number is -0.04 mag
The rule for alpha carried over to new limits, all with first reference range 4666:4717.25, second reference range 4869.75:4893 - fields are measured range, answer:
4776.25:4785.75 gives -0.01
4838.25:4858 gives 0.03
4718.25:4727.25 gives -0.03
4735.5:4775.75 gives 0.00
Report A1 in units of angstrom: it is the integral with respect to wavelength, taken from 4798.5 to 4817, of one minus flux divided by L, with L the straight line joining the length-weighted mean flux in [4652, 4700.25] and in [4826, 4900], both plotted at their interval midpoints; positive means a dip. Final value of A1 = -0.8 angstrom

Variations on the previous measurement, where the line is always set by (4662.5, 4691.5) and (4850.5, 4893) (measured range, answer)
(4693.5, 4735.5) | -1.4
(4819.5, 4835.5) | -1.1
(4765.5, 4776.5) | -0.6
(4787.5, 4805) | -1.0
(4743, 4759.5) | -0.6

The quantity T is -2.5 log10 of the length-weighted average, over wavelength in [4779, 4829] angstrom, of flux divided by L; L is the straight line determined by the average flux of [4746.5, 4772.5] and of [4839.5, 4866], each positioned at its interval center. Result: -0.07 mag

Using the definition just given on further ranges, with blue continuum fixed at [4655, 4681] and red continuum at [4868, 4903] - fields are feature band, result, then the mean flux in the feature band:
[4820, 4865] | 0.07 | 10.2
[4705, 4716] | -0.02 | 11.5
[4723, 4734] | -0.02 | 11.5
